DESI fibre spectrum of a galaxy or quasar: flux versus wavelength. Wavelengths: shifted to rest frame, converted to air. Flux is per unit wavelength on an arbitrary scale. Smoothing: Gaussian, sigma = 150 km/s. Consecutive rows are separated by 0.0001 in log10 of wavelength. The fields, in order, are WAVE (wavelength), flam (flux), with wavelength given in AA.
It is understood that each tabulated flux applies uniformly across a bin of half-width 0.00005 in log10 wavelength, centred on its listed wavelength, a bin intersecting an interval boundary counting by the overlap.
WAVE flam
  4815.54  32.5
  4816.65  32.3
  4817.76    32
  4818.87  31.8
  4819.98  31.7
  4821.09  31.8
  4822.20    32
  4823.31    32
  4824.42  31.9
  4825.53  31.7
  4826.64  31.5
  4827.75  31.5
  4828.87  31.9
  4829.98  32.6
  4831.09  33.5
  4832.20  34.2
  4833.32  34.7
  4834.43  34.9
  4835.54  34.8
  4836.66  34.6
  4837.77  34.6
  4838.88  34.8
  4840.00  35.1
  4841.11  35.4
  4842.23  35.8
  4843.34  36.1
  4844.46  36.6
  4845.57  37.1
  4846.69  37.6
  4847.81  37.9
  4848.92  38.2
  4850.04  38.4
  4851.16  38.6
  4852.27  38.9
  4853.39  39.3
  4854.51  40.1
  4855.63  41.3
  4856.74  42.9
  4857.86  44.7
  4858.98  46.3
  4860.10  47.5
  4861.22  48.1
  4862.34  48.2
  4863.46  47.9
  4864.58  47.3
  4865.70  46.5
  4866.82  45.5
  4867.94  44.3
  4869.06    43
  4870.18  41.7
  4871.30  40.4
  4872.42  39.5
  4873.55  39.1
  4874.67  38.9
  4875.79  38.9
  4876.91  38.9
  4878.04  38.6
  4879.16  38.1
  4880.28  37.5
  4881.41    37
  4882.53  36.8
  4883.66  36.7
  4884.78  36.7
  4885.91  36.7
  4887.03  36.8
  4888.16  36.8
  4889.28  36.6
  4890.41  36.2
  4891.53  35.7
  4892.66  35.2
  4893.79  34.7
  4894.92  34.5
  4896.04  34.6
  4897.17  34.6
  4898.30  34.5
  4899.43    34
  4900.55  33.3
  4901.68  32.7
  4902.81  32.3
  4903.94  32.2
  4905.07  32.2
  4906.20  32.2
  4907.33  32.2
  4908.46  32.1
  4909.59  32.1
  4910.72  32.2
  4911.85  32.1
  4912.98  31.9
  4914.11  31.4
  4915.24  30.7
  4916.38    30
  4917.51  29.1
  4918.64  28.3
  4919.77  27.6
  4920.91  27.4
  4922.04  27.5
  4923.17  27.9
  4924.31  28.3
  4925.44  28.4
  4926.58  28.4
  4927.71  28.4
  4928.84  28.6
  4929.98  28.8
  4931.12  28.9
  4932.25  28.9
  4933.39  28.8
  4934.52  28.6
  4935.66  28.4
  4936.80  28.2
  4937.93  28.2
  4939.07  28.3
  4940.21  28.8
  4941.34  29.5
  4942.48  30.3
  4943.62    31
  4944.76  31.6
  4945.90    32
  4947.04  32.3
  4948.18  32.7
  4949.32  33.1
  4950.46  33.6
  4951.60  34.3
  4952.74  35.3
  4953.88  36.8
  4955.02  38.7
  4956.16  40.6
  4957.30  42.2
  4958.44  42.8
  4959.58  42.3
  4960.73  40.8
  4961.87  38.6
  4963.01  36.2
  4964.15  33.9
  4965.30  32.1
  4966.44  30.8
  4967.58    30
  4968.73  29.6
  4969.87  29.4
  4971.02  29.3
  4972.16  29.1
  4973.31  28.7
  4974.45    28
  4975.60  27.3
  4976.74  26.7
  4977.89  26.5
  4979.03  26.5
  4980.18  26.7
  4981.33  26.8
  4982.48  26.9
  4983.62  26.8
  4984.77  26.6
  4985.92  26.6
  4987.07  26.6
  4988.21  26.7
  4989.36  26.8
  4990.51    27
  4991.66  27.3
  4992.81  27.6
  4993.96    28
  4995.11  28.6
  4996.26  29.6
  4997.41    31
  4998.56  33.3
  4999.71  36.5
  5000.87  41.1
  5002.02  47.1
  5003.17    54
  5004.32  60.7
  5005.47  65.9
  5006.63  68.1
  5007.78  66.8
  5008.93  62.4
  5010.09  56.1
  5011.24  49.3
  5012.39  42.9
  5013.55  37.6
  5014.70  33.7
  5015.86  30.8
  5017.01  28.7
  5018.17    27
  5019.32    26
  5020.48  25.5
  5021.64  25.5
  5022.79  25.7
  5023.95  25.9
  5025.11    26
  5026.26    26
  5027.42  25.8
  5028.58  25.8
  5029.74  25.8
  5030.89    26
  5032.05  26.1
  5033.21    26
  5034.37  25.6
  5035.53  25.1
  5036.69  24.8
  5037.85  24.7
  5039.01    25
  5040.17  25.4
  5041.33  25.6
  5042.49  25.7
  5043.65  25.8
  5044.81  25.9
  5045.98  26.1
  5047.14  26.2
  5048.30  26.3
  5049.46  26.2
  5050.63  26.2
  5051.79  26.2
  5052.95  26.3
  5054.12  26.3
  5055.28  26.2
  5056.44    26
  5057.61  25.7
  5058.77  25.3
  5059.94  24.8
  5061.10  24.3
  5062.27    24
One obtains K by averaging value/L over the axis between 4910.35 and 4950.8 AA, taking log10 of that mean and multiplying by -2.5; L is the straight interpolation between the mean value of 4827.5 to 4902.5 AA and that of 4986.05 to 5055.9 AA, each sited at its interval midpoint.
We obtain 0.201 mag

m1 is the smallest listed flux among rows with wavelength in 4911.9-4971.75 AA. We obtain 27.4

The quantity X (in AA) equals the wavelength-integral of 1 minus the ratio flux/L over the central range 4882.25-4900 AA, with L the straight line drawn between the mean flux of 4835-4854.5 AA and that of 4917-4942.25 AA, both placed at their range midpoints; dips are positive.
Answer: -1.9 AA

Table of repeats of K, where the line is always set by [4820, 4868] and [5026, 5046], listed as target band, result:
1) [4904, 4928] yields 0.11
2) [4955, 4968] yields -0.23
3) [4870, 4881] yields -0.09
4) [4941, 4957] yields -0.09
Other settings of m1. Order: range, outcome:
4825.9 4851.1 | 31.5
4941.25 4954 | 29.5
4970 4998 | 26.5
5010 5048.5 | 24.7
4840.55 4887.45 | 35.4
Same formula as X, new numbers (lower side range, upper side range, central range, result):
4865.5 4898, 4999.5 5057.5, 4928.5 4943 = 3.00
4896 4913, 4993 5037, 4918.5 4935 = 2.53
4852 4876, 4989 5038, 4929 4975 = 7.09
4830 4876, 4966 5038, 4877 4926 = 5.64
